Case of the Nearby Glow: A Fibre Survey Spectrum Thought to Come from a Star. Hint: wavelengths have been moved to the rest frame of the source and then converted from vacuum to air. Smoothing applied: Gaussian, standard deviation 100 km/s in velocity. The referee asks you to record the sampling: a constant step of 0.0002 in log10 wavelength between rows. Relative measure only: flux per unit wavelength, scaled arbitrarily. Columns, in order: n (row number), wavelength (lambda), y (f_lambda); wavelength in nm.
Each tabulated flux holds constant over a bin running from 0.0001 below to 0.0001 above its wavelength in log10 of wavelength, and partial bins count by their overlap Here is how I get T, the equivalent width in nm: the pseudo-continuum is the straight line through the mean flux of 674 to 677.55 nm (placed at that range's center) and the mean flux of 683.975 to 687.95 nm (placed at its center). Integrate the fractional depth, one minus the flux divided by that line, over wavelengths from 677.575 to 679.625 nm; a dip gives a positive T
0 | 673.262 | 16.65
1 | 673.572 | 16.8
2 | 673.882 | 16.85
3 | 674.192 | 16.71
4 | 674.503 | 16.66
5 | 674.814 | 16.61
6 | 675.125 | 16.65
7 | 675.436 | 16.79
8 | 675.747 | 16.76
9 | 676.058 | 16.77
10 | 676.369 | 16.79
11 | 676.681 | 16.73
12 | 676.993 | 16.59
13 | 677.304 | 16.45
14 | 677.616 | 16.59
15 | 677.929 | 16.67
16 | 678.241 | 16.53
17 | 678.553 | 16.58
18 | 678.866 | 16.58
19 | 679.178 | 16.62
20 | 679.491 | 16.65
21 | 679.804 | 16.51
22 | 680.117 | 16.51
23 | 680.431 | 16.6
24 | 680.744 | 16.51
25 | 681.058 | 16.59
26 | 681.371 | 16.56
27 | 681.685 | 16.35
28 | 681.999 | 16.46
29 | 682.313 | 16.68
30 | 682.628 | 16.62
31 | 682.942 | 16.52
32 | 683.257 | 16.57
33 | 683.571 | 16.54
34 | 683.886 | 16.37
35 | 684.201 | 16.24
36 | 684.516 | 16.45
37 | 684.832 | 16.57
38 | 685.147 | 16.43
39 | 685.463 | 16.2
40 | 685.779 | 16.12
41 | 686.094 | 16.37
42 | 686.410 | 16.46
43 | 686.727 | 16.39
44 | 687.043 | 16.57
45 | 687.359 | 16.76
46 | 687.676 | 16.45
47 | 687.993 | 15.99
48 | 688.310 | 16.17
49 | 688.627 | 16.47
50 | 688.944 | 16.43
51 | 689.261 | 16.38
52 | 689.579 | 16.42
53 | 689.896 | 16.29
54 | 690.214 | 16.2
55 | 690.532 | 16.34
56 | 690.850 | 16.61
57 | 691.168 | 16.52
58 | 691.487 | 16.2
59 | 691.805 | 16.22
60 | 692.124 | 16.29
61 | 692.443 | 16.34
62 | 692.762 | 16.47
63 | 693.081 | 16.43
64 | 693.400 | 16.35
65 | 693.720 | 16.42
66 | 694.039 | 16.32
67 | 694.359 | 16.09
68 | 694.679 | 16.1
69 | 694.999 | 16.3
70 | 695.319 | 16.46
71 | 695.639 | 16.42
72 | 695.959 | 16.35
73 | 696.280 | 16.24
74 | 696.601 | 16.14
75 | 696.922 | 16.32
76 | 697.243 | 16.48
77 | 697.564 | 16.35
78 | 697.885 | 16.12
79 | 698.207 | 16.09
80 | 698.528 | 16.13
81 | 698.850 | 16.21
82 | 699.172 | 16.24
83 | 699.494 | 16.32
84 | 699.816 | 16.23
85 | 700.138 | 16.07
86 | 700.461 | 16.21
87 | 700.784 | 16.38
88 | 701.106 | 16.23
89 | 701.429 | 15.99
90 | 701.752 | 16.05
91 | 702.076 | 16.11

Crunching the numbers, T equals 0.00 nm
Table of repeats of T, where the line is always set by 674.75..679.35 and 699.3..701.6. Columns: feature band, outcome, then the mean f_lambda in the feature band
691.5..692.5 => 0.01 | 16.3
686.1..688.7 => 0.01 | 16.4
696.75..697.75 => -0.01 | 16.4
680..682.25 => 0.01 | 16.5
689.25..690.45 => 0.01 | 16.3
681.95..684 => 0.00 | 16.5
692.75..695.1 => 0.00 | 16.3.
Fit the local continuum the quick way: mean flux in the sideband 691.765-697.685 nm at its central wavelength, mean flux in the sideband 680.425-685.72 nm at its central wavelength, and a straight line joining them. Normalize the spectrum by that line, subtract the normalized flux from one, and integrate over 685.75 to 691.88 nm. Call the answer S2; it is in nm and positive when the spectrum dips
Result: 0.01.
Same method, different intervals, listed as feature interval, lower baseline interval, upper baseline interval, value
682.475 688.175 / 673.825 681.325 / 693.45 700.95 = 0.02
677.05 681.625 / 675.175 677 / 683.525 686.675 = 0.01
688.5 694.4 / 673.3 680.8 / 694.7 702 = 0.00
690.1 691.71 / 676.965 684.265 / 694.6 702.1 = 0.00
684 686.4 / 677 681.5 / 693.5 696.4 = 0.02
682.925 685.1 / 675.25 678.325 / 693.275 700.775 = 0.01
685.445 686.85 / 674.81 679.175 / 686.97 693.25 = 0.01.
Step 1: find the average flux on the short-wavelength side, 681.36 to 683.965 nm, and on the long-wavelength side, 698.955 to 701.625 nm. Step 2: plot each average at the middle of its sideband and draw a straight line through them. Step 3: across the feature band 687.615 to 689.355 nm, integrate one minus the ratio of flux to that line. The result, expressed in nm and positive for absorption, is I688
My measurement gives 0.01 nm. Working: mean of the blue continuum 16.5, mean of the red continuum 16.2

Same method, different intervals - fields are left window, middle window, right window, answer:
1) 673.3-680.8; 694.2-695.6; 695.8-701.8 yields 0.00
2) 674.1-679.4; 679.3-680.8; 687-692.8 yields 0.00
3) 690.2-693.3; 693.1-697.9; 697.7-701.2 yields -0.01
